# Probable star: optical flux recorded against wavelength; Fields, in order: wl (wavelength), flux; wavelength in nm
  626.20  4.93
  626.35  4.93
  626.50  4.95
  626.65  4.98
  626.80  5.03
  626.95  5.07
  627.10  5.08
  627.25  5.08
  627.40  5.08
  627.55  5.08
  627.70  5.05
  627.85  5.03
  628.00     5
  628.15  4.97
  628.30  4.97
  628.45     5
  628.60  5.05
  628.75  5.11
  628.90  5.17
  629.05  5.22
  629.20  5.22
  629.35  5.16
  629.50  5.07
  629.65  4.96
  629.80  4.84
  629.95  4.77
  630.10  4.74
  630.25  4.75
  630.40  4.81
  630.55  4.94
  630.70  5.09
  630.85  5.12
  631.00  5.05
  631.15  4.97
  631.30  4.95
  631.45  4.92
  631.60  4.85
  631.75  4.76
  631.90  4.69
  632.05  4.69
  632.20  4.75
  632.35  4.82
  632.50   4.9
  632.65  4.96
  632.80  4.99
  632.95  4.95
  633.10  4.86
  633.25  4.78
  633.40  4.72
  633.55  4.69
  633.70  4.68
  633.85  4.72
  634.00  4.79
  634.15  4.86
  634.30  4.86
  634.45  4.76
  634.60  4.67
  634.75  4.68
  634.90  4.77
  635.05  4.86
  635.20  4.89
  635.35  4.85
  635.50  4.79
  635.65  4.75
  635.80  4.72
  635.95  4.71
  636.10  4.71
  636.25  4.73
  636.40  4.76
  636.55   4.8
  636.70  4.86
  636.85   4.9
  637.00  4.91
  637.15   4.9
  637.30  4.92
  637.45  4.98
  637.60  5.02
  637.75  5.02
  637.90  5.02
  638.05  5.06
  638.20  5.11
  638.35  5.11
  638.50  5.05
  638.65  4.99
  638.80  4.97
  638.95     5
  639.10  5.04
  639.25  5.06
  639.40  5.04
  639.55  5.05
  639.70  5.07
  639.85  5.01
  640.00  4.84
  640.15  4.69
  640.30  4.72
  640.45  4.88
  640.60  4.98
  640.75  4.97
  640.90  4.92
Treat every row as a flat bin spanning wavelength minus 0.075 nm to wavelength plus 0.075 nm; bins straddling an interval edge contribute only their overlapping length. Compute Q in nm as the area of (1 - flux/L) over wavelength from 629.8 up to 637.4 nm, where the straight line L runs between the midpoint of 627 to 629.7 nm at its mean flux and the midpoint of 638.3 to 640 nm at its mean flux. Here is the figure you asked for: 0.33 nm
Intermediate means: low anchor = 5.07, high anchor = 5.03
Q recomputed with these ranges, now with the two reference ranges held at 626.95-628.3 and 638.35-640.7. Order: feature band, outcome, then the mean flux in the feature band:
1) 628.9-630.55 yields 0.02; 4.96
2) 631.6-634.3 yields 0.11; 4.8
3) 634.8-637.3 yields 0.09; 4.81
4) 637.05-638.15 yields 0.00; 4.99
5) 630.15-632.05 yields 0.05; 4.9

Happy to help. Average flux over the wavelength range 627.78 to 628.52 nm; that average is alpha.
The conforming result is 4.99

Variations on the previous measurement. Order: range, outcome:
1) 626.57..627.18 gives 5.04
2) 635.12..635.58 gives 4.84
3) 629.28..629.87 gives 5.01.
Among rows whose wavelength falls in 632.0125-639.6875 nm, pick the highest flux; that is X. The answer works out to 5.11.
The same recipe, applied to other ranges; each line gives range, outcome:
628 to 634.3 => 5.22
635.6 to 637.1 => 4.91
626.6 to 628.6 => 5.08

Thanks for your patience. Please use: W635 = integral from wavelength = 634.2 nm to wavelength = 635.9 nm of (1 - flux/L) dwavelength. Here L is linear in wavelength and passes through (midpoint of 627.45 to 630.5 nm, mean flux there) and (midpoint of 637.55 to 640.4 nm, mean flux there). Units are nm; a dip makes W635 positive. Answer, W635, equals 0.07 nm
